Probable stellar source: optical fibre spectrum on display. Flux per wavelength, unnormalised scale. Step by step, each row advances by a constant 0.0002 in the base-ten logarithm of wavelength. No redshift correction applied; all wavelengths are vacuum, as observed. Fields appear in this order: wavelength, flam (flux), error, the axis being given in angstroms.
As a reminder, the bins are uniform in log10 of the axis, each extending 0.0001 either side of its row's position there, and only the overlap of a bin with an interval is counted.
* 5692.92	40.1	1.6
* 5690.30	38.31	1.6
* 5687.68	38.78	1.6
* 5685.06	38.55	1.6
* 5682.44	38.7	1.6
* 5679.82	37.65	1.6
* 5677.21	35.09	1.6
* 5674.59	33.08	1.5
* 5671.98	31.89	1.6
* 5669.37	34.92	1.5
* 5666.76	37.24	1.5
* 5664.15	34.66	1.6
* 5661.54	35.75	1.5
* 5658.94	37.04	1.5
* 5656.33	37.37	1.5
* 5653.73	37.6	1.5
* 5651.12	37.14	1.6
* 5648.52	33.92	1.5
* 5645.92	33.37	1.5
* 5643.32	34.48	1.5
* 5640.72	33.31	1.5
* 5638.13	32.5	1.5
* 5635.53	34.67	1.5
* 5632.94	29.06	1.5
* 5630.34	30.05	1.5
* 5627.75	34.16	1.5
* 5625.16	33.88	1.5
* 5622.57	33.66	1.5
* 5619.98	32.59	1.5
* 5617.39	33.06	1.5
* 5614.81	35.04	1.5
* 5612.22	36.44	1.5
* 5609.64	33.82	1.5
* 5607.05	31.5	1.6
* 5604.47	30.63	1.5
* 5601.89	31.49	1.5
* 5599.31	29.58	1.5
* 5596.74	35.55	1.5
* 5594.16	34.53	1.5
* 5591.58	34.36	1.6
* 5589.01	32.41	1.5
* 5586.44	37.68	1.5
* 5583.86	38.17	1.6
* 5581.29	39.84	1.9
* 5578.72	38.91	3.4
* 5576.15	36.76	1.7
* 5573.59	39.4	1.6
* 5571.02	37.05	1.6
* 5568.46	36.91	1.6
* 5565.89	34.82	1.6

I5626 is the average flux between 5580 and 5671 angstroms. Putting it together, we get 34.3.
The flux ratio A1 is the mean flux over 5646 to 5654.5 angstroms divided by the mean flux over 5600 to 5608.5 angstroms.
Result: 1.15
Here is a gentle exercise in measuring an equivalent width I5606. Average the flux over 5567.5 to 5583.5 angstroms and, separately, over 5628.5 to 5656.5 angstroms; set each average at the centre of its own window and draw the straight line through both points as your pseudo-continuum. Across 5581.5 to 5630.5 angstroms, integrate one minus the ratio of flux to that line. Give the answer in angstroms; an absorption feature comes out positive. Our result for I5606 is 3.2 angstroms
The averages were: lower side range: 38.2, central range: 33.8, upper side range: 33.8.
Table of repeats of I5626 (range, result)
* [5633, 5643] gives 33.1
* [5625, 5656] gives 33.8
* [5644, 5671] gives 35.8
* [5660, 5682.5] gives 35.3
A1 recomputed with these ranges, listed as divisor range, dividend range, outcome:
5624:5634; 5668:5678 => 1.06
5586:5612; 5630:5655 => 1.02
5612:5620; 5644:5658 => 1.05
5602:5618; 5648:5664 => 1.10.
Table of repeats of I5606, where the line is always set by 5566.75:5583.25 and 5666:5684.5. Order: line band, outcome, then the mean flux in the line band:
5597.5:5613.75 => 2.1 angstroms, 32.4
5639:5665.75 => 0.5 angstroms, 35.4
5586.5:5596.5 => 0.9 angstroms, 34.4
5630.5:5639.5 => 1.2 angstroms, 31.8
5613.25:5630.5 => 1.6 angstroms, 33.5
